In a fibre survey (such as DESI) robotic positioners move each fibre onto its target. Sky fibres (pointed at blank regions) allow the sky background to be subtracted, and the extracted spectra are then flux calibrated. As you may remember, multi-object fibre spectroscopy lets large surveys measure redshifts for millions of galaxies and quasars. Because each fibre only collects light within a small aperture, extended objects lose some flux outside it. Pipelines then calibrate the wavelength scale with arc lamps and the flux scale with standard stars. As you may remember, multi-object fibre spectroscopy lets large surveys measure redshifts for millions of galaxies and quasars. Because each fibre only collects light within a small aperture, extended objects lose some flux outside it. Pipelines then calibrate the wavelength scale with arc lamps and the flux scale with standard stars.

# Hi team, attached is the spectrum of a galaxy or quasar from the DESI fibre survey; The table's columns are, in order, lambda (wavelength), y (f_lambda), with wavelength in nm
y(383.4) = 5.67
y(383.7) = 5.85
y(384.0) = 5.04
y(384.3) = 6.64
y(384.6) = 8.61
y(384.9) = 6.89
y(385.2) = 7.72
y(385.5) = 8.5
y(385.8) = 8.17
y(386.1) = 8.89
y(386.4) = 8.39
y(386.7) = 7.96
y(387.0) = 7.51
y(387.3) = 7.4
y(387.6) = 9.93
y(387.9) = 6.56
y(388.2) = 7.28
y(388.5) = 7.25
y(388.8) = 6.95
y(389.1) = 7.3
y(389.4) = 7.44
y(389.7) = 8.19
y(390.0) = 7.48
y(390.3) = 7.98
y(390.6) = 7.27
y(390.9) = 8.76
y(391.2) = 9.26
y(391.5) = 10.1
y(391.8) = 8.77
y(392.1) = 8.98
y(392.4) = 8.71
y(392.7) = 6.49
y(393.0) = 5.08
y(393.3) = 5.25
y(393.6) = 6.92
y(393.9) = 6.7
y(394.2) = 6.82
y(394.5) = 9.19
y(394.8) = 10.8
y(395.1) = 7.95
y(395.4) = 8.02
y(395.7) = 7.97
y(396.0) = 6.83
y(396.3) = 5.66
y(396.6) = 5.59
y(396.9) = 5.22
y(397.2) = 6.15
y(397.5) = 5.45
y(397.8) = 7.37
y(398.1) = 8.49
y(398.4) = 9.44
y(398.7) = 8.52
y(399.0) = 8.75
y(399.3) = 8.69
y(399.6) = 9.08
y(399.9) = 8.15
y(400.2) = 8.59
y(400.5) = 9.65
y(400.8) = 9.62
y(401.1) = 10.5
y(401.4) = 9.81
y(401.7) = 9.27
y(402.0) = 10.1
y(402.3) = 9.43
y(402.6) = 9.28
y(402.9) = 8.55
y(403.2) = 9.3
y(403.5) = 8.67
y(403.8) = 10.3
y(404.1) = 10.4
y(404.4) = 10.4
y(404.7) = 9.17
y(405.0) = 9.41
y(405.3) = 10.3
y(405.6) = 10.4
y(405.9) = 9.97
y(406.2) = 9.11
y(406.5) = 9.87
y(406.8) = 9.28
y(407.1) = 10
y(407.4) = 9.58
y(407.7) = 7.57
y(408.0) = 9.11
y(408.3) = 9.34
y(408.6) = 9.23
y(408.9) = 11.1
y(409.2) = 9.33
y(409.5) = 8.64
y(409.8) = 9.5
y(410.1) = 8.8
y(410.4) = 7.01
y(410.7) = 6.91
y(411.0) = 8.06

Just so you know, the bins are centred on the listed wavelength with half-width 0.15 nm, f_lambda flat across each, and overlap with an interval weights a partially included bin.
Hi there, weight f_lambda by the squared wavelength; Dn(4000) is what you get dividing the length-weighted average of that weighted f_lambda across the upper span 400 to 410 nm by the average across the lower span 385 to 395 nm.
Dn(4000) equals 1.30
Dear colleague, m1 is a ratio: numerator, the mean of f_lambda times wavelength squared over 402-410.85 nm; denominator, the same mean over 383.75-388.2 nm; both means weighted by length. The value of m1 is 1.3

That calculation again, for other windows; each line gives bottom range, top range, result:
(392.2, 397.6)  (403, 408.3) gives 1.45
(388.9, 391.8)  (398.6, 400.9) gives 1.13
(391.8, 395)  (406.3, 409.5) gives 1.34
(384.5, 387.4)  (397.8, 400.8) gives 1.18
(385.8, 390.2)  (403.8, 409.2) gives 1.37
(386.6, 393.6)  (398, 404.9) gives 1.28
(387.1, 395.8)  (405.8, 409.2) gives 1.31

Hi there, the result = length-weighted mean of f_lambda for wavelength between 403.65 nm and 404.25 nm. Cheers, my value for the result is 10.4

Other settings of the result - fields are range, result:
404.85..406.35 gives 9.84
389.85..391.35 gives 8.15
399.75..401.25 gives 9.3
